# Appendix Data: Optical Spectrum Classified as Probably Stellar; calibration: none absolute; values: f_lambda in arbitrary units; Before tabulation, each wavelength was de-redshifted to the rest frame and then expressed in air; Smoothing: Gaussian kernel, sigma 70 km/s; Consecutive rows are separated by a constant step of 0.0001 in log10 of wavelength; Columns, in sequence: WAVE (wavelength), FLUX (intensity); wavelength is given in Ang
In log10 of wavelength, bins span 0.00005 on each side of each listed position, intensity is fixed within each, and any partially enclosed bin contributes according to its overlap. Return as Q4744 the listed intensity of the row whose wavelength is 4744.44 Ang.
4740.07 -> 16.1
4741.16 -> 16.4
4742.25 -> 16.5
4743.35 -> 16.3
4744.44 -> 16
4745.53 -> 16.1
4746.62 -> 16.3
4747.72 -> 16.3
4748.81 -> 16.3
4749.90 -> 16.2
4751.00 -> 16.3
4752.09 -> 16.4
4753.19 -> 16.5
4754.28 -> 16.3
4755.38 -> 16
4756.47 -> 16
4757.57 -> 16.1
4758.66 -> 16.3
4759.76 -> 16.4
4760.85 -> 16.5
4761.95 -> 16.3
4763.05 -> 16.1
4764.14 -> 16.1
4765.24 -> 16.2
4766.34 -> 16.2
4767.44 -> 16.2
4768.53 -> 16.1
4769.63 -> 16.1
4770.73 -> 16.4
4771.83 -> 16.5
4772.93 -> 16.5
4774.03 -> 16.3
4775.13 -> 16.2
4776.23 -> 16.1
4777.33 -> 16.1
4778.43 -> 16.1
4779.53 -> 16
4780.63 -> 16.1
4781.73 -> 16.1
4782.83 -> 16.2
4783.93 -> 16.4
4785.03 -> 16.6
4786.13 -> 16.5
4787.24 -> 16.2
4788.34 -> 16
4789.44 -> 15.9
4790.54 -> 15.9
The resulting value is 16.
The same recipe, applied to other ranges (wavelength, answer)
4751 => 16.3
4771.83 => 16.5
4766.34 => 16.2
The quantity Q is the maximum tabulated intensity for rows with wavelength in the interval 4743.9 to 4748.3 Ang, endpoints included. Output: 16.3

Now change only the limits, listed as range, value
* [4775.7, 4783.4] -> 16.2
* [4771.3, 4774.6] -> 16.5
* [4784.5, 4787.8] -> 16.6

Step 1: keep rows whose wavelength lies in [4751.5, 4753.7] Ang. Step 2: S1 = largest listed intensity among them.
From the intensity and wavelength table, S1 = 16.5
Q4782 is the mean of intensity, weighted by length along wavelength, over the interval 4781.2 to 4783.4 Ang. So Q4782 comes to 16.2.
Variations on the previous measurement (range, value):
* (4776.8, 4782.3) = 16.1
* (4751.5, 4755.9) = 16.3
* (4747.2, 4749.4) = 16.3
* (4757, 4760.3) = 16.2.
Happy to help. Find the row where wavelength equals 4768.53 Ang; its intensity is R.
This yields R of 16.1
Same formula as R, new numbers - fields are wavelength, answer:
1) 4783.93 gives 16.4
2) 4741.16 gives 16.4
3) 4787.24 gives 16.2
